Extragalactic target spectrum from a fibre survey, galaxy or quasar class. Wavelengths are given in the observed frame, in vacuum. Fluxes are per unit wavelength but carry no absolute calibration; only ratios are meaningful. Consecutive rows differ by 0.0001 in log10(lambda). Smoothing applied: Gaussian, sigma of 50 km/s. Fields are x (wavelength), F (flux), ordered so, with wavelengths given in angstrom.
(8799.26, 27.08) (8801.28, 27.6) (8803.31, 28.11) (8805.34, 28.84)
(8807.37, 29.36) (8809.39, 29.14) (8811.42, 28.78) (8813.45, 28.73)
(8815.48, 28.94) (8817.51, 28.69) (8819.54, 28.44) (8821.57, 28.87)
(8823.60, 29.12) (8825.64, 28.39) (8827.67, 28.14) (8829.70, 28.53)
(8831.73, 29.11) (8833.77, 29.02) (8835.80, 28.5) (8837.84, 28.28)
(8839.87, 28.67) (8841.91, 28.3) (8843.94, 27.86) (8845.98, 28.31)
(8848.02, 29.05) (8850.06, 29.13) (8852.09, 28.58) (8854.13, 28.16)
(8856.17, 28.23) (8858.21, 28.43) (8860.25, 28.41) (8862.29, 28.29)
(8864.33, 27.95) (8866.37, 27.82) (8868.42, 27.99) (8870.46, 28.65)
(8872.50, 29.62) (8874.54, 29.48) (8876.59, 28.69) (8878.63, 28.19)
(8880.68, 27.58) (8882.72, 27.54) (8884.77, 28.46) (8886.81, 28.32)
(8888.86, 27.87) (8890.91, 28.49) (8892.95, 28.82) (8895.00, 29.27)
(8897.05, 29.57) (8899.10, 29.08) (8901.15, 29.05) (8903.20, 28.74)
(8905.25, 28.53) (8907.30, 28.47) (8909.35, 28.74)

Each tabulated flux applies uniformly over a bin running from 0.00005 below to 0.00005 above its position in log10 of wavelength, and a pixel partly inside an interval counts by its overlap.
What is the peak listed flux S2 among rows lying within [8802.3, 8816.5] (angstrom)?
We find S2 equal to 29.36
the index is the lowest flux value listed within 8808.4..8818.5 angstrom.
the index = 28.69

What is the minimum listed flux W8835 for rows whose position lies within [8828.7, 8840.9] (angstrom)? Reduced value 28.28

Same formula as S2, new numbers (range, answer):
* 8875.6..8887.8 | 28.69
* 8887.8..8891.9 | 28.49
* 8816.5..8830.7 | 29.12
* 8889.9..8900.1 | 29.57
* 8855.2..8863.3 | 28.43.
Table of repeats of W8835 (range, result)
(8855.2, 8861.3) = 28.23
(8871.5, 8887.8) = 27.54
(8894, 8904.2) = 28.74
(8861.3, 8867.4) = 27.82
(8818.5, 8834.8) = 28.14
